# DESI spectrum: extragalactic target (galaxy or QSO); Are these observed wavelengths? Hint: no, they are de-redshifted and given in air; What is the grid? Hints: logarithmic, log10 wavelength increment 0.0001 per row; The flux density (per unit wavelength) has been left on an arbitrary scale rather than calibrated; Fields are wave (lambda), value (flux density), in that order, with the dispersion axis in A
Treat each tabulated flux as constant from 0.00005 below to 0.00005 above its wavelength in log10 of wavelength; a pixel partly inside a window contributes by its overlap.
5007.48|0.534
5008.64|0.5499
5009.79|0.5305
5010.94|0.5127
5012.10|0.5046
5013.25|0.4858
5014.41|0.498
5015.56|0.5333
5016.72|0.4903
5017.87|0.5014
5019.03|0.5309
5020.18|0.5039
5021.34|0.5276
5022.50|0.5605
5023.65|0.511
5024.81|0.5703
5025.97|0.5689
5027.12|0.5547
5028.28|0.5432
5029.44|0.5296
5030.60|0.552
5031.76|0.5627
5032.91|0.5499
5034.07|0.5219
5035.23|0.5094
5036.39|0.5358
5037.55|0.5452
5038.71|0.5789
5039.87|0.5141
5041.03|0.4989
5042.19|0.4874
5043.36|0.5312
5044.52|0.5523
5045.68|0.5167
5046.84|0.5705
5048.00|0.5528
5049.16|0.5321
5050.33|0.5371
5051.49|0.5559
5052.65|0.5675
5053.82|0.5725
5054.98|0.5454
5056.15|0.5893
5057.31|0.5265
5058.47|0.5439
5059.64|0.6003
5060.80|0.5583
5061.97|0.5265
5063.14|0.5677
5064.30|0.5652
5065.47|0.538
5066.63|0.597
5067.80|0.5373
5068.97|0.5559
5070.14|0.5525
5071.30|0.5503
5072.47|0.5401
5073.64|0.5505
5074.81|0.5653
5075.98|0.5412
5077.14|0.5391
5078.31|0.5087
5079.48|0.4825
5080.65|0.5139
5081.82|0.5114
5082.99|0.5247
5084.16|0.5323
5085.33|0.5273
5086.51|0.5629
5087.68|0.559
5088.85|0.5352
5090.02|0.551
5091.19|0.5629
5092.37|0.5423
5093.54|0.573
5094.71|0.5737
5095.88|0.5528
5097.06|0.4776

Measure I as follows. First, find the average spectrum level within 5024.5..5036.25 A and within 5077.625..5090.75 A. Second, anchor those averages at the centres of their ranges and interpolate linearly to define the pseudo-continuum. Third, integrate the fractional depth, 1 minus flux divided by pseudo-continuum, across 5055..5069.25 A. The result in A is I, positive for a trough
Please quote -0.61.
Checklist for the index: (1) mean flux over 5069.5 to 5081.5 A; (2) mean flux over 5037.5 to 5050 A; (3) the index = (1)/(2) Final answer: 1.00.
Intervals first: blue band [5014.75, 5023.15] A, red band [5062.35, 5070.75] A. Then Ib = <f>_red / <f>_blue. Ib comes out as 1.07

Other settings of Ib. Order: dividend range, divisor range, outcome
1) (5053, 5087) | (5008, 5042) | 1.03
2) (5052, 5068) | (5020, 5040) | 1.03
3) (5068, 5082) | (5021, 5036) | 0.98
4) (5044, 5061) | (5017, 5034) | 1.03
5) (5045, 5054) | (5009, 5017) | 1.08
